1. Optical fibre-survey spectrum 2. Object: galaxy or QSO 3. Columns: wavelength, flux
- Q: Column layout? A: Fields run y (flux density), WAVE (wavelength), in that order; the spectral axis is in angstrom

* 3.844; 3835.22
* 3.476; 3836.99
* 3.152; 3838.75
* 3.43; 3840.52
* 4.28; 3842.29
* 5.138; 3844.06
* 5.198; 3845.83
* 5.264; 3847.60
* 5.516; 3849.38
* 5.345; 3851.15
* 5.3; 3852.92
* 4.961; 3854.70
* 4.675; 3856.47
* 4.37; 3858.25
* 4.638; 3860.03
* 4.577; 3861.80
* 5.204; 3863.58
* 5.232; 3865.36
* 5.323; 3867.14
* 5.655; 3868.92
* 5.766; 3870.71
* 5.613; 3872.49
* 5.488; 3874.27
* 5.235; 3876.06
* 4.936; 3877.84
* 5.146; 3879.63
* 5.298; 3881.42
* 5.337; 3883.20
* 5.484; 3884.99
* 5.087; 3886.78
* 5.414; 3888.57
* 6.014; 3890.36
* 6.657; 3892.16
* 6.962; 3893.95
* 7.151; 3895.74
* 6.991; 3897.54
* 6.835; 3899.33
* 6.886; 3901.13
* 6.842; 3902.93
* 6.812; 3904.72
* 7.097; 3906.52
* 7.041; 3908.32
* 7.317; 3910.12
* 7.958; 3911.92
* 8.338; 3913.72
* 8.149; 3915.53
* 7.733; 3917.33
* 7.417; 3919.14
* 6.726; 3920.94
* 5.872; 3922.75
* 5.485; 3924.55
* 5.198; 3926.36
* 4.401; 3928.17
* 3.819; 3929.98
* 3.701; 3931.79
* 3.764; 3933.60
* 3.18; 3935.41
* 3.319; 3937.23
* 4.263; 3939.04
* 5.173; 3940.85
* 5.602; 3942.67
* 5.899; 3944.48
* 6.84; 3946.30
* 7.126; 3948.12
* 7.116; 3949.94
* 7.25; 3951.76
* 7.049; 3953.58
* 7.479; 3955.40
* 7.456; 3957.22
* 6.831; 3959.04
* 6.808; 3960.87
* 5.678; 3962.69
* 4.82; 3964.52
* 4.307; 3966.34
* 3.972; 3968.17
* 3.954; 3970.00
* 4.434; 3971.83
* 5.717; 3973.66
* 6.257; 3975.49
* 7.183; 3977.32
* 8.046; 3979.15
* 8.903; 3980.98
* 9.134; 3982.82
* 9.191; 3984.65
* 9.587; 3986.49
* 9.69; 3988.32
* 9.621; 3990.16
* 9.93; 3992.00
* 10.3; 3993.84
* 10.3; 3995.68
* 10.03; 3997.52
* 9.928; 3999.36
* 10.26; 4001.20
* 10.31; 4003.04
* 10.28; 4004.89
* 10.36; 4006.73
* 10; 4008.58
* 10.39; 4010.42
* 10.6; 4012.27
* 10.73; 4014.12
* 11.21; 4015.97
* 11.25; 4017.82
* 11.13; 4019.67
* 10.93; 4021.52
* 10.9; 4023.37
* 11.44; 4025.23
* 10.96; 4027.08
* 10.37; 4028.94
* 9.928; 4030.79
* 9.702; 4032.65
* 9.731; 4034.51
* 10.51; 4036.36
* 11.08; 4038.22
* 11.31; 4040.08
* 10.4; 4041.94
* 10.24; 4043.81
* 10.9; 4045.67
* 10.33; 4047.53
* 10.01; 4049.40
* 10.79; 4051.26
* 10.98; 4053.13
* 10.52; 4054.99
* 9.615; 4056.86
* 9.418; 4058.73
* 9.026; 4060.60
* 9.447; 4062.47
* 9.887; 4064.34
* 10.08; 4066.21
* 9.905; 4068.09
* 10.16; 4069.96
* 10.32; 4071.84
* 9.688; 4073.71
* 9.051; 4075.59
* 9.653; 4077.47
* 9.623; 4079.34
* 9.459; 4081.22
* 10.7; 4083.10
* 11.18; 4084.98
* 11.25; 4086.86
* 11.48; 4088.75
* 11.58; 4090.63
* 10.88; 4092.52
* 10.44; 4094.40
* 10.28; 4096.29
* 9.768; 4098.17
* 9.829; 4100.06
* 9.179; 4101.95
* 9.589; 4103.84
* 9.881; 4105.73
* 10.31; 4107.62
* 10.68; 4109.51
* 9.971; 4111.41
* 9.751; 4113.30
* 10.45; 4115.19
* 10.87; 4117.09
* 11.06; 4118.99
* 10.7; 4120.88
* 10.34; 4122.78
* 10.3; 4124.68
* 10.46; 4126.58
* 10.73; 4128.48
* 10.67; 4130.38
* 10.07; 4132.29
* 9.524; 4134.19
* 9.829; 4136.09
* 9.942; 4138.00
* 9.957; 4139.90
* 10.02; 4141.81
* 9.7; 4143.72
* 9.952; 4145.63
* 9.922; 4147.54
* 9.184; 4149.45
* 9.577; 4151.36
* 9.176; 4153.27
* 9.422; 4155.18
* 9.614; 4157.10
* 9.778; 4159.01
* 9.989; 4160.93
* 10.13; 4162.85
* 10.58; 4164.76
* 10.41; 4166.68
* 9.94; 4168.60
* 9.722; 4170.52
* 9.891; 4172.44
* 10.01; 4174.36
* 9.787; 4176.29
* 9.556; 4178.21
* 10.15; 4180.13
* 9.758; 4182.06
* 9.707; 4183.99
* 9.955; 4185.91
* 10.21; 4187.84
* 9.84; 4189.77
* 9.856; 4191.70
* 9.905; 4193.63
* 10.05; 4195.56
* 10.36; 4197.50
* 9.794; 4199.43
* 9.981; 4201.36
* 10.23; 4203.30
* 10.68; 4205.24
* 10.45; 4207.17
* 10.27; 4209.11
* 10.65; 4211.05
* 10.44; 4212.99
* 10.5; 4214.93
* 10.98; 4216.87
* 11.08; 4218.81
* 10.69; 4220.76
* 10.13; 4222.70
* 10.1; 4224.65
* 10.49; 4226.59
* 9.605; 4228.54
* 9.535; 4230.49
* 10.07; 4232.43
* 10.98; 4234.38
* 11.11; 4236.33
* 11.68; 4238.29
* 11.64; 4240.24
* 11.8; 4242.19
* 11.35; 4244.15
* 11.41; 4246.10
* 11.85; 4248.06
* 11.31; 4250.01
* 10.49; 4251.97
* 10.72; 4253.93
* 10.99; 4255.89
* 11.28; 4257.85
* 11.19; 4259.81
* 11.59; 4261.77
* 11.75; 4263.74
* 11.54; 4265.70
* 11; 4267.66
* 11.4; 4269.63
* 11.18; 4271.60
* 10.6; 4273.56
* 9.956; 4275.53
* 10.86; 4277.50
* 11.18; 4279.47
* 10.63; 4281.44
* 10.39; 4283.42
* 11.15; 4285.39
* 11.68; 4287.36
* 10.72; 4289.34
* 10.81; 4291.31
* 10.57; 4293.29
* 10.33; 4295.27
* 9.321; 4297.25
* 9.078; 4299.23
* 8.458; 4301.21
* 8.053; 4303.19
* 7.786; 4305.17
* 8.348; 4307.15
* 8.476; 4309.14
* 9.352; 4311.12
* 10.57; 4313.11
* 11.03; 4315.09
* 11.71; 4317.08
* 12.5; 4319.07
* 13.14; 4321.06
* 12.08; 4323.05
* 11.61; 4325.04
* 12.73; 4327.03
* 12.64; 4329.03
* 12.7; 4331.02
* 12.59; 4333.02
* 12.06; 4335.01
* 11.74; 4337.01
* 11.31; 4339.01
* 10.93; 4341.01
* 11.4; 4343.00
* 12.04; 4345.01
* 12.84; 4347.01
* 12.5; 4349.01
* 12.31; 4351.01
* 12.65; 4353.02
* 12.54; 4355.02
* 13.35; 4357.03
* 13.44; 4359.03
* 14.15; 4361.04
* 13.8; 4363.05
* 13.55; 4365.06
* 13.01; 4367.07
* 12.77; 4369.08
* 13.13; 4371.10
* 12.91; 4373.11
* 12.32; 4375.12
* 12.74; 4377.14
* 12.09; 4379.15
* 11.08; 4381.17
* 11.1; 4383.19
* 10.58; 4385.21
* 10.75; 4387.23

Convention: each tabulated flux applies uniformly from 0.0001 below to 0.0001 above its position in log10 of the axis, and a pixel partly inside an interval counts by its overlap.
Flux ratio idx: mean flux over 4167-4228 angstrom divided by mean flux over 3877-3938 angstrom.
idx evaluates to 1.69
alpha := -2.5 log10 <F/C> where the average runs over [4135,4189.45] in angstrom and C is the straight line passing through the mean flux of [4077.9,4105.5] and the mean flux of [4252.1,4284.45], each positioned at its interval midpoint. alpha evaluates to 0.08 mag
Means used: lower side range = 10.3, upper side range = 11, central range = 9.85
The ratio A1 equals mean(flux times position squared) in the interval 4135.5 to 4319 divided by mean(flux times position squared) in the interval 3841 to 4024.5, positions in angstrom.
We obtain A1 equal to 1.7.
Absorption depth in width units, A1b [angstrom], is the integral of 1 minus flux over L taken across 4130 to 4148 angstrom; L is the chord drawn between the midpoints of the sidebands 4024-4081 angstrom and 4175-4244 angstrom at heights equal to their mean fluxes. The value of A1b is 0.6 angstrom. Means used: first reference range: 10.2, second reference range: 10.4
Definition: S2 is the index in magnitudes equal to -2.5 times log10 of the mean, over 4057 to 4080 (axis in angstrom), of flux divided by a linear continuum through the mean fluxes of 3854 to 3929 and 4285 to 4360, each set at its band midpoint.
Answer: -0.18 mag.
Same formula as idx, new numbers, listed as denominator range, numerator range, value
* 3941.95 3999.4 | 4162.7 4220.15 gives 1.38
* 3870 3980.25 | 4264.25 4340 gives 1.80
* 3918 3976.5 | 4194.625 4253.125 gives 1.92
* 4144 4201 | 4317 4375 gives 1.27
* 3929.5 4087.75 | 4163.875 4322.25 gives 1.20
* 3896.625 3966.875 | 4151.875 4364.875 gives 1.75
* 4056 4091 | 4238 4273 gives 1.13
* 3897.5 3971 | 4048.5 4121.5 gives 1.69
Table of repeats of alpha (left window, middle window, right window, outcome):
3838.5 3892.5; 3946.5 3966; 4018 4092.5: 0.14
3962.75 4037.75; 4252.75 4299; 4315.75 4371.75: 0.09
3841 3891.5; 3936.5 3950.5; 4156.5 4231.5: 0.13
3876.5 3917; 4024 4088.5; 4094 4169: -0.15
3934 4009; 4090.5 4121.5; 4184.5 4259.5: -0.13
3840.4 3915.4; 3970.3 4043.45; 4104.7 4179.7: -0.23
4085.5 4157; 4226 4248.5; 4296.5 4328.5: -0.07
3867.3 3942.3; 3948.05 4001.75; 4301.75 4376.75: -0.11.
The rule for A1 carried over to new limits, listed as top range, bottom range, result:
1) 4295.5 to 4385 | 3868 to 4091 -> 1.70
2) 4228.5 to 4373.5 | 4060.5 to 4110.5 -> 1.24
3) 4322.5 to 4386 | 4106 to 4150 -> 1.35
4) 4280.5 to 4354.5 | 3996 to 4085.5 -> 1.23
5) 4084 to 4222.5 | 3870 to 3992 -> 1.79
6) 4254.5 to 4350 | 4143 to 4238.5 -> 1.15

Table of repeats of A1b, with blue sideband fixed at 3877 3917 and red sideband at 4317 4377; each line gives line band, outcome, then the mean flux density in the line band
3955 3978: 5.4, 5.71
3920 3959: 8.5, 5.59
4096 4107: -0.5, 9.74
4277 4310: 5.5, 9.86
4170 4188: 0.8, 9.86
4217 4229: 0.5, 10.4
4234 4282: 0.8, 11.2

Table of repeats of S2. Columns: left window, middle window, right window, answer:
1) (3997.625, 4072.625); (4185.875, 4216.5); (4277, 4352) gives 0.05 mag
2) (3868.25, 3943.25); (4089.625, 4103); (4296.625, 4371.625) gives -0.21 mag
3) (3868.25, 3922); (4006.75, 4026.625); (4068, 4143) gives -0.25 mag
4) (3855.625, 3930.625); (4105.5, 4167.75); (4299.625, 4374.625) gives -0.10 mag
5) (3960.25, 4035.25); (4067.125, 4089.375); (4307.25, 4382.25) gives -0.05 mag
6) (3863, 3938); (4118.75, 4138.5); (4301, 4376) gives -0.15 mag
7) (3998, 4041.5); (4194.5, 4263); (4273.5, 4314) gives -0.07 mag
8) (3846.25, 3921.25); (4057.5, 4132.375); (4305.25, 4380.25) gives -0.16 mag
